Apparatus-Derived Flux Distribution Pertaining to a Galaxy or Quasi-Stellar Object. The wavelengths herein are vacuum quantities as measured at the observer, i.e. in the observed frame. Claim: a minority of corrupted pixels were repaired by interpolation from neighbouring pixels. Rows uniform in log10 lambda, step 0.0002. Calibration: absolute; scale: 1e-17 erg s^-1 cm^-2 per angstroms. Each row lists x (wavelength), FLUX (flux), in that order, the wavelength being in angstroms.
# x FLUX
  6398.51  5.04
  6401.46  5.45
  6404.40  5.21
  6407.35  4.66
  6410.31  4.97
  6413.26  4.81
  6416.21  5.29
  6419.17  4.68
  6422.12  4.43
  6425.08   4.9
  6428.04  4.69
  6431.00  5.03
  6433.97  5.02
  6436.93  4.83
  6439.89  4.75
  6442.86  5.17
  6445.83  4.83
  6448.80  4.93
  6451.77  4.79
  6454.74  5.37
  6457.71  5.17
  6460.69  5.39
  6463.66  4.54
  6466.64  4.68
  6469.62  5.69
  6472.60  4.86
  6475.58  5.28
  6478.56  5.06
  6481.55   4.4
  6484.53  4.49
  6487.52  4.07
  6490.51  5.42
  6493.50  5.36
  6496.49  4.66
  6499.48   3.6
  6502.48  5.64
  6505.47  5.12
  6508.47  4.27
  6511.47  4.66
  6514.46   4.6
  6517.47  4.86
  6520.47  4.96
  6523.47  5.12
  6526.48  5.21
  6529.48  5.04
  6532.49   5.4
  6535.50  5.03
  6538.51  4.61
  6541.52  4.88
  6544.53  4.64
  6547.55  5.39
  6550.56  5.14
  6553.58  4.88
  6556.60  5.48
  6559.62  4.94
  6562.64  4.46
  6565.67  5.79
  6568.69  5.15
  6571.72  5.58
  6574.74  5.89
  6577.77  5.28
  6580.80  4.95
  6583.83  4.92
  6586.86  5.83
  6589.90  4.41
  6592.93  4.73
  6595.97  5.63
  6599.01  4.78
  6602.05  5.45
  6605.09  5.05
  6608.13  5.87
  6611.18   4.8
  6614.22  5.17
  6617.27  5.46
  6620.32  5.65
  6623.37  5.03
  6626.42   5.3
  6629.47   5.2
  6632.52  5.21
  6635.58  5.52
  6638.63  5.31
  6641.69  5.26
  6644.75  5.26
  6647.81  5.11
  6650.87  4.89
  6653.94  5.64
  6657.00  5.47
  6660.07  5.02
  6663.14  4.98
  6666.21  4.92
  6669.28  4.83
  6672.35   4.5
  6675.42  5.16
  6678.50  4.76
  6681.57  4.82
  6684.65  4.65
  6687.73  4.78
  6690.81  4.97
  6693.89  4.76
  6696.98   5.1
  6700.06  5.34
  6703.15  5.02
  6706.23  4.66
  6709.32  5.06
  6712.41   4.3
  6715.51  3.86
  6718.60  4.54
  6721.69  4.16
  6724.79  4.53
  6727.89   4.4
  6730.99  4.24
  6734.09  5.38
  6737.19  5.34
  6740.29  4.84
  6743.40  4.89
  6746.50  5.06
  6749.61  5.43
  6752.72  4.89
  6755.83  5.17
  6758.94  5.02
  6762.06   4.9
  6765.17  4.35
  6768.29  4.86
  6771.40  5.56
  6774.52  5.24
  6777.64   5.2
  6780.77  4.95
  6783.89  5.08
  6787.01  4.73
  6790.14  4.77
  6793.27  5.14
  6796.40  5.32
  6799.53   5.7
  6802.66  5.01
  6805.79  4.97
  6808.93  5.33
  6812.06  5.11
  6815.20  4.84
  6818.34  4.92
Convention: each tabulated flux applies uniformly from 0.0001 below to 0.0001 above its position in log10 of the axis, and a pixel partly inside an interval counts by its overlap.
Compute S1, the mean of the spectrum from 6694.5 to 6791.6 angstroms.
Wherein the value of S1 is 4.87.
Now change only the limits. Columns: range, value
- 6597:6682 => 5.16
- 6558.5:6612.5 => 5.2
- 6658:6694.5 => 4.86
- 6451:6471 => 5.1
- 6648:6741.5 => 4.83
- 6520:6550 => 5.04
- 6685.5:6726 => 4.7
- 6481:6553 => 4.86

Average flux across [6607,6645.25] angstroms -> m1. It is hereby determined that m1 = 5.31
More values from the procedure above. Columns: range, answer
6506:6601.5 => 5.05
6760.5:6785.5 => 5.02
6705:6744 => 4.62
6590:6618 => 5.17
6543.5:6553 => 5.06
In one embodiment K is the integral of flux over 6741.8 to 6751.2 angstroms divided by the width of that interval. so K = 5.12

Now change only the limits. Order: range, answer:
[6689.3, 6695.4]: 4.87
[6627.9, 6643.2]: 5.3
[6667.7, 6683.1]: 4.82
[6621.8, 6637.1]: 5.25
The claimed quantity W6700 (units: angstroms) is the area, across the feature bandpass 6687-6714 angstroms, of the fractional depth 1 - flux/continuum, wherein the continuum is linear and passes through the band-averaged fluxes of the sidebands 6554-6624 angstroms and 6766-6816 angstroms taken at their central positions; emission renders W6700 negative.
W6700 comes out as 1.4 angstroms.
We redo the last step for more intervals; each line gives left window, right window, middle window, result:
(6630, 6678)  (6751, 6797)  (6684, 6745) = 3.9 angstroms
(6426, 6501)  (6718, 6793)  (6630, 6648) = -1.4 angstroms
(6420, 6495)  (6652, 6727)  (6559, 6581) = -1.9 angstroms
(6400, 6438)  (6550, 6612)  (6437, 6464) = -0.2 angstroms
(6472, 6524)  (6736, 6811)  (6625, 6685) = -1.8 angstroms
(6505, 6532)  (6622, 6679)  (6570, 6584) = -1.0 angstroms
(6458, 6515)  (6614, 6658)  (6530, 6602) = -0.6 angstroms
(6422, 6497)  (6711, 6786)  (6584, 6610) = -1.7 angstroms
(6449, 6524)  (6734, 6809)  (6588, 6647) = -2.9 angstroms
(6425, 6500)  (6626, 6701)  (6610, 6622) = -0.6 angstroms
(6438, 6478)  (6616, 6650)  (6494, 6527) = 2.0 angstroms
